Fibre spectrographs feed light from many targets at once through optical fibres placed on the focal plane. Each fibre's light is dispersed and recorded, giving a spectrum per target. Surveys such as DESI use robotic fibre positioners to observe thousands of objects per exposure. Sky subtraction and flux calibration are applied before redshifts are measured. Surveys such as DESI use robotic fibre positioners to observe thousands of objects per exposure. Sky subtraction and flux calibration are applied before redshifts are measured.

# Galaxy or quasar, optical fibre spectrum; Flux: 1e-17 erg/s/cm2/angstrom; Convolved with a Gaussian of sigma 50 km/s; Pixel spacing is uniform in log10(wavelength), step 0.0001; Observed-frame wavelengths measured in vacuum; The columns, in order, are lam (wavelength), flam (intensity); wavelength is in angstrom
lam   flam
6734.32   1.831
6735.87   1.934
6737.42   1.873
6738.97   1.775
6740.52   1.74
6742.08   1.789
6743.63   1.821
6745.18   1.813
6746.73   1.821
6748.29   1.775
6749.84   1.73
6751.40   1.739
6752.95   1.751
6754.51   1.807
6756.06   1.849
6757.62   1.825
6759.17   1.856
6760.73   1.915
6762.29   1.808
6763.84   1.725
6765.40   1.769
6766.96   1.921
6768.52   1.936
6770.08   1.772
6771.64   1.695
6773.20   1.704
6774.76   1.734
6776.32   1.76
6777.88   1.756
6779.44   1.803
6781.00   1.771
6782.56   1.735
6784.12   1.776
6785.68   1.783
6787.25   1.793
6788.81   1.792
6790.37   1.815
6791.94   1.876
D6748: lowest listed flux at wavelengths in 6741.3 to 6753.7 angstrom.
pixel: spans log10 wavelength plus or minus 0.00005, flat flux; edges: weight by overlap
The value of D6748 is 1.73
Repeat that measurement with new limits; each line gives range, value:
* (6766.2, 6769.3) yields 1.921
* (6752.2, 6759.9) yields 1.751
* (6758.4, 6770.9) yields 1.725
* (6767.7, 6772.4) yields 1.695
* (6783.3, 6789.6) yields 1.776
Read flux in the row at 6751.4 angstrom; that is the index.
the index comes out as 1.739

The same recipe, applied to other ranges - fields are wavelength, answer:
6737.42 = 1.873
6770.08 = 1.772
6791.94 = 1.876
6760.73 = 1.915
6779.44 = 1.803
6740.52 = 1.74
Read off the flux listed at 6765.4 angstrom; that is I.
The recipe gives 1.769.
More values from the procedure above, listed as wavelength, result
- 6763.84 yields 1.725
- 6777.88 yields 1.756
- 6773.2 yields 1.704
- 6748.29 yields 1.775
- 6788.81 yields 1.792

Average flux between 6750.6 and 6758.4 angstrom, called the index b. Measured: 1.79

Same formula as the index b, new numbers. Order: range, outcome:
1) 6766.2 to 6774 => 1.8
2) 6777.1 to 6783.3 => 1.77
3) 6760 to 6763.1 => 1.86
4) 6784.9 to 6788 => 1.78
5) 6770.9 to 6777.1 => 1.72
